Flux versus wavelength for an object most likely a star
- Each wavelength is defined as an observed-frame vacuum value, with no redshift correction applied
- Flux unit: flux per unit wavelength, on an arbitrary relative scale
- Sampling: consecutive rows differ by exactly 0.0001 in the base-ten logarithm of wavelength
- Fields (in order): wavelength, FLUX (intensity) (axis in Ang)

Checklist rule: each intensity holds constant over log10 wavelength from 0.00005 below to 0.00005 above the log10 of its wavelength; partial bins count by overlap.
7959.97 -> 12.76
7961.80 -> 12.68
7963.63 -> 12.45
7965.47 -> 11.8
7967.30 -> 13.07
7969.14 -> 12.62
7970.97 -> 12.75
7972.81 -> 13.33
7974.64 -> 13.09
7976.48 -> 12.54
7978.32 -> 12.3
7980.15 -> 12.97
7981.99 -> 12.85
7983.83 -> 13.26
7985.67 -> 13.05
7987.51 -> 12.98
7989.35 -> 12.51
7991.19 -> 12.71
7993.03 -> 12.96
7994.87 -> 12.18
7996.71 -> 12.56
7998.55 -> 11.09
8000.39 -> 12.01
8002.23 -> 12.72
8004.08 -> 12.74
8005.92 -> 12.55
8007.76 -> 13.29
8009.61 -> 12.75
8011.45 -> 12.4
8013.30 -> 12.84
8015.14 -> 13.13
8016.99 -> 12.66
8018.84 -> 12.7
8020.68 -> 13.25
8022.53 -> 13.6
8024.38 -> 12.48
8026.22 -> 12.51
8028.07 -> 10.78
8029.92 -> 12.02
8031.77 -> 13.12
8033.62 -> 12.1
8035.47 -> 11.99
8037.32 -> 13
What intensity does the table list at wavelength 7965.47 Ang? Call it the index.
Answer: 11.8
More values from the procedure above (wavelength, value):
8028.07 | 10.78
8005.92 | 12.55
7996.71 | 12.56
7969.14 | 12.62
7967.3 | 13.07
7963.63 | 12.45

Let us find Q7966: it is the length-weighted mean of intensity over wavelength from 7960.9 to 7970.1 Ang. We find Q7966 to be 12.5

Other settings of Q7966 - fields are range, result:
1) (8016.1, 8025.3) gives 12.9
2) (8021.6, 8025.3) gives 13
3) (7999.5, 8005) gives 12.5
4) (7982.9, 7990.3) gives 12.9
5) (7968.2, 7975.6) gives 12.9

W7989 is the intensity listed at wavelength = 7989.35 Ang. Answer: 12.51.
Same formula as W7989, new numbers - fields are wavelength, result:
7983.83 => 13.26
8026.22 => 12.51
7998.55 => 11.09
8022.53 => 13.6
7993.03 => 12.96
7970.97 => 12.75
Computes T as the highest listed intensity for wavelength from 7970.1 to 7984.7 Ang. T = 13.33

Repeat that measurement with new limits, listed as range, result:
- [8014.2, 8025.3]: 13.6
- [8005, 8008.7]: 13.29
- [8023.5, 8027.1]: 12.51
